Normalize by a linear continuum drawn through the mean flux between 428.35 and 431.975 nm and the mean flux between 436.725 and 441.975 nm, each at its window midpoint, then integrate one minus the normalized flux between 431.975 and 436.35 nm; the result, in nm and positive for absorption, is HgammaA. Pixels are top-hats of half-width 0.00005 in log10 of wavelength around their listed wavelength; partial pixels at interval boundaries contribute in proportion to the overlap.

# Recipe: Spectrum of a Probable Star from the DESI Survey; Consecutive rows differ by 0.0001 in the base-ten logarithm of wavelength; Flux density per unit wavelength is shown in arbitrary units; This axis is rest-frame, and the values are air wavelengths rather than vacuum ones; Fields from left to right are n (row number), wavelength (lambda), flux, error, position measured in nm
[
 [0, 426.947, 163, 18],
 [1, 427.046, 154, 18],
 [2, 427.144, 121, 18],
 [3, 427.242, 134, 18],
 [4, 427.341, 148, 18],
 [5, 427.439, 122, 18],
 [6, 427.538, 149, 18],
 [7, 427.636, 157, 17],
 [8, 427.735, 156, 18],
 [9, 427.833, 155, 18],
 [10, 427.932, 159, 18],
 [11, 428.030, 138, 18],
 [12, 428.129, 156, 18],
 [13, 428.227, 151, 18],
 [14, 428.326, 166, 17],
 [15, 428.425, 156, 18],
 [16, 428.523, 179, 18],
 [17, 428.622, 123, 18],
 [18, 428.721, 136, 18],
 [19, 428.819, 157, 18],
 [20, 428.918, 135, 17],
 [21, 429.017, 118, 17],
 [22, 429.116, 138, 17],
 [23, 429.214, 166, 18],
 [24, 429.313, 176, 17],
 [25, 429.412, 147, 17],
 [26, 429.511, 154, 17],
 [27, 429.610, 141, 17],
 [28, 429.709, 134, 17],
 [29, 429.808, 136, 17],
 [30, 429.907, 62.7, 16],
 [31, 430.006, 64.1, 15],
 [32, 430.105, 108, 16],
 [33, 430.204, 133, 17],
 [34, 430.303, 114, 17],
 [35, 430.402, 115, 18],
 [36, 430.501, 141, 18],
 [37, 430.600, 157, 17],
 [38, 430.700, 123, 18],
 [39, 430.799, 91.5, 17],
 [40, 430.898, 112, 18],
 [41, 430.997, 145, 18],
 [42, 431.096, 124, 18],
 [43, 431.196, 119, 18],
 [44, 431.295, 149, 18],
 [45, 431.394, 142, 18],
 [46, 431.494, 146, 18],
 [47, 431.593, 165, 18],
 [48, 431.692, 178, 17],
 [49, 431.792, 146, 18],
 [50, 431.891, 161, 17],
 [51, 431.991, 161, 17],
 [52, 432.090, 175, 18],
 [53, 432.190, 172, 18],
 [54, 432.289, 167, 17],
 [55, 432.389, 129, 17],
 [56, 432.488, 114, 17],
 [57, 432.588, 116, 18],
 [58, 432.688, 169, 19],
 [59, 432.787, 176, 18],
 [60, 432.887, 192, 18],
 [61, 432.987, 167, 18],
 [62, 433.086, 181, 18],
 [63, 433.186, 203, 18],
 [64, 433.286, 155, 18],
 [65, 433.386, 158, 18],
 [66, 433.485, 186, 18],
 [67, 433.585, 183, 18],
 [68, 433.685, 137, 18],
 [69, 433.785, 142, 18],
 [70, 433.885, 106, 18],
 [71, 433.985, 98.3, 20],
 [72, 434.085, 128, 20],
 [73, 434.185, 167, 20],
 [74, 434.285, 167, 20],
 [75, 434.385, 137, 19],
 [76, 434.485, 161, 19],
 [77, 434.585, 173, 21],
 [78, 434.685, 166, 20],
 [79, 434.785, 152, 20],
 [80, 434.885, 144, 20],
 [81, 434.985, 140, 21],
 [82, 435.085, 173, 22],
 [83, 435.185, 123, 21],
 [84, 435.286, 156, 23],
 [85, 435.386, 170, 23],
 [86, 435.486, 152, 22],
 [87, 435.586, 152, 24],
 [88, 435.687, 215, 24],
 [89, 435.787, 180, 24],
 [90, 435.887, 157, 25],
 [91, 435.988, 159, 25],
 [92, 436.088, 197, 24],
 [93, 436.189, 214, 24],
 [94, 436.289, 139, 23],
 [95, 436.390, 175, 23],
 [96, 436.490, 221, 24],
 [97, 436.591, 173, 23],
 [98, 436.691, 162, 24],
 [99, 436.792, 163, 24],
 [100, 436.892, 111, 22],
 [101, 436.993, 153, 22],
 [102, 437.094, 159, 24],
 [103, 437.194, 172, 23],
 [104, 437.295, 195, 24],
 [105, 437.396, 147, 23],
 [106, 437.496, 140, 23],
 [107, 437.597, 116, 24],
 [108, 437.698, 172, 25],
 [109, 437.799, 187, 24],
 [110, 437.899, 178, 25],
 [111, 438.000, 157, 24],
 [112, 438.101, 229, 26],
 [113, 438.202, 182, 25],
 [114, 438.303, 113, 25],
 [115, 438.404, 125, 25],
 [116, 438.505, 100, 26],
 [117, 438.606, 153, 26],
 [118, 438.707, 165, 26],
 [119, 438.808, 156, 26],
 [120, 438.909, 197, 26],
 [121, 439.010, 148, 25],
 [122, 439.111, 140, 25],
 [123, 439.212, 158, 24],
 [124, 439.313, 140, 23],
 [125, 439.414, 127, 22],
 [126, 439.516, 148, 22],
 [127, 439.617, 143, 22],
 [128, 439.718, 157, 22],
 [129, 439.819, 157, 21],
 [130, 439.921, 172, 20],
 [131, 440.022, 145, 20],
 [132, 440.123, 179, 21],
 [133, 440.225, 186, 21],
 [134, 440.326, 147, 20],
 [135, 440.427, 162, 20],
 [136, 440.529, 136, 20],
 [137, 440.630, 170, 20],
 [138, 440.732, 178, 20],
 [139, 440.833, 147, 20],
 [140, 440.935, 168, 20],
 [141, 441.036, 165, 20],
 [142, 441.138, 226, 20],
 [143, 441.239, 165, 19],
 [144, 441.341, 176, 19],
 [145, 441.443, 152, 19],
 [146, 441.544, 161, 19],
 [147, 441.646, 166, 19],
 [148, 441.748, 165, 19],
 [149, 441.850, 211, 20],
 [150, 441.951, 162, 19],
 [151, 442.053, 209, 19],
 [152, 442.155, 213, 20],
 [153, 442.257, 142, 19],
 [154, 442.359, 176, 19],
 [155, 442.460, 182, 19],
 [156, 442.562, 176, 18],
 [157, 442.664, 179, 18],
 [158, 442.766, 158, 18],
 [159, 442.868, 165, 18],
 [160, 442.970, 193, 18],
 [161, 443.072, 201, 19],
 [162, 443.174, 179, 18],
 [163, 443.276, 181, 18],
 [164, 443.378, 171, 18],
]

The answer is -0.38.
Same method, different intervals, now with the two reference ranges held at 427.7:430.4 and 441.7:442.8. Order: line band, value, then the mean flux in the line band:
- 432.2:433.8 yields -0.112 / 162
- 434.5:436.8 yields -0.120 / 168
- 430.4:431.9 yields 0.070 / 139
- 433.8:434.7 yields 0.064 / 144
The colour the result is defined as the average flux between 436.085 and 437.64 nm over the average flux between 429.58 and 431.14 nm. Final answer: 1.4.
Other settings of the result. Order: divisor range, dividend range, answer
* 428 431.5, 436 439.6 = 1.19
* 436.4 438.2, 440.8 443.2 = 1.06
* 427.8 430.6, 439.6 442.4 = 1.23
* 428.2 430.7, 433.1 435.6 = 1.13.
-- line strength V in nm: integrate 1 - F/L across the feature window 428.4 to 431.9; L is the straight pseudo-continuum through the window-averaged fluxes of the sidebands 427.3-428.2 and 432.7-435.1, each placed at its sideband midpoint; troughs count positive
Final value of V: 0.39 nm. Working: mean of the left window 149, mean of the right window 158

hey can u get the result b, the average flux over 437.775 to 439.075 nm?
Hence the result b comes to 160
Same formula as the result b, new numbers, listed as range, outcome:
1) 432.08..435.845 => 157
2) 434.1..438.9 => 162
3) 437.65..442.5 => 164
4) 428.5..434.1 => 143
